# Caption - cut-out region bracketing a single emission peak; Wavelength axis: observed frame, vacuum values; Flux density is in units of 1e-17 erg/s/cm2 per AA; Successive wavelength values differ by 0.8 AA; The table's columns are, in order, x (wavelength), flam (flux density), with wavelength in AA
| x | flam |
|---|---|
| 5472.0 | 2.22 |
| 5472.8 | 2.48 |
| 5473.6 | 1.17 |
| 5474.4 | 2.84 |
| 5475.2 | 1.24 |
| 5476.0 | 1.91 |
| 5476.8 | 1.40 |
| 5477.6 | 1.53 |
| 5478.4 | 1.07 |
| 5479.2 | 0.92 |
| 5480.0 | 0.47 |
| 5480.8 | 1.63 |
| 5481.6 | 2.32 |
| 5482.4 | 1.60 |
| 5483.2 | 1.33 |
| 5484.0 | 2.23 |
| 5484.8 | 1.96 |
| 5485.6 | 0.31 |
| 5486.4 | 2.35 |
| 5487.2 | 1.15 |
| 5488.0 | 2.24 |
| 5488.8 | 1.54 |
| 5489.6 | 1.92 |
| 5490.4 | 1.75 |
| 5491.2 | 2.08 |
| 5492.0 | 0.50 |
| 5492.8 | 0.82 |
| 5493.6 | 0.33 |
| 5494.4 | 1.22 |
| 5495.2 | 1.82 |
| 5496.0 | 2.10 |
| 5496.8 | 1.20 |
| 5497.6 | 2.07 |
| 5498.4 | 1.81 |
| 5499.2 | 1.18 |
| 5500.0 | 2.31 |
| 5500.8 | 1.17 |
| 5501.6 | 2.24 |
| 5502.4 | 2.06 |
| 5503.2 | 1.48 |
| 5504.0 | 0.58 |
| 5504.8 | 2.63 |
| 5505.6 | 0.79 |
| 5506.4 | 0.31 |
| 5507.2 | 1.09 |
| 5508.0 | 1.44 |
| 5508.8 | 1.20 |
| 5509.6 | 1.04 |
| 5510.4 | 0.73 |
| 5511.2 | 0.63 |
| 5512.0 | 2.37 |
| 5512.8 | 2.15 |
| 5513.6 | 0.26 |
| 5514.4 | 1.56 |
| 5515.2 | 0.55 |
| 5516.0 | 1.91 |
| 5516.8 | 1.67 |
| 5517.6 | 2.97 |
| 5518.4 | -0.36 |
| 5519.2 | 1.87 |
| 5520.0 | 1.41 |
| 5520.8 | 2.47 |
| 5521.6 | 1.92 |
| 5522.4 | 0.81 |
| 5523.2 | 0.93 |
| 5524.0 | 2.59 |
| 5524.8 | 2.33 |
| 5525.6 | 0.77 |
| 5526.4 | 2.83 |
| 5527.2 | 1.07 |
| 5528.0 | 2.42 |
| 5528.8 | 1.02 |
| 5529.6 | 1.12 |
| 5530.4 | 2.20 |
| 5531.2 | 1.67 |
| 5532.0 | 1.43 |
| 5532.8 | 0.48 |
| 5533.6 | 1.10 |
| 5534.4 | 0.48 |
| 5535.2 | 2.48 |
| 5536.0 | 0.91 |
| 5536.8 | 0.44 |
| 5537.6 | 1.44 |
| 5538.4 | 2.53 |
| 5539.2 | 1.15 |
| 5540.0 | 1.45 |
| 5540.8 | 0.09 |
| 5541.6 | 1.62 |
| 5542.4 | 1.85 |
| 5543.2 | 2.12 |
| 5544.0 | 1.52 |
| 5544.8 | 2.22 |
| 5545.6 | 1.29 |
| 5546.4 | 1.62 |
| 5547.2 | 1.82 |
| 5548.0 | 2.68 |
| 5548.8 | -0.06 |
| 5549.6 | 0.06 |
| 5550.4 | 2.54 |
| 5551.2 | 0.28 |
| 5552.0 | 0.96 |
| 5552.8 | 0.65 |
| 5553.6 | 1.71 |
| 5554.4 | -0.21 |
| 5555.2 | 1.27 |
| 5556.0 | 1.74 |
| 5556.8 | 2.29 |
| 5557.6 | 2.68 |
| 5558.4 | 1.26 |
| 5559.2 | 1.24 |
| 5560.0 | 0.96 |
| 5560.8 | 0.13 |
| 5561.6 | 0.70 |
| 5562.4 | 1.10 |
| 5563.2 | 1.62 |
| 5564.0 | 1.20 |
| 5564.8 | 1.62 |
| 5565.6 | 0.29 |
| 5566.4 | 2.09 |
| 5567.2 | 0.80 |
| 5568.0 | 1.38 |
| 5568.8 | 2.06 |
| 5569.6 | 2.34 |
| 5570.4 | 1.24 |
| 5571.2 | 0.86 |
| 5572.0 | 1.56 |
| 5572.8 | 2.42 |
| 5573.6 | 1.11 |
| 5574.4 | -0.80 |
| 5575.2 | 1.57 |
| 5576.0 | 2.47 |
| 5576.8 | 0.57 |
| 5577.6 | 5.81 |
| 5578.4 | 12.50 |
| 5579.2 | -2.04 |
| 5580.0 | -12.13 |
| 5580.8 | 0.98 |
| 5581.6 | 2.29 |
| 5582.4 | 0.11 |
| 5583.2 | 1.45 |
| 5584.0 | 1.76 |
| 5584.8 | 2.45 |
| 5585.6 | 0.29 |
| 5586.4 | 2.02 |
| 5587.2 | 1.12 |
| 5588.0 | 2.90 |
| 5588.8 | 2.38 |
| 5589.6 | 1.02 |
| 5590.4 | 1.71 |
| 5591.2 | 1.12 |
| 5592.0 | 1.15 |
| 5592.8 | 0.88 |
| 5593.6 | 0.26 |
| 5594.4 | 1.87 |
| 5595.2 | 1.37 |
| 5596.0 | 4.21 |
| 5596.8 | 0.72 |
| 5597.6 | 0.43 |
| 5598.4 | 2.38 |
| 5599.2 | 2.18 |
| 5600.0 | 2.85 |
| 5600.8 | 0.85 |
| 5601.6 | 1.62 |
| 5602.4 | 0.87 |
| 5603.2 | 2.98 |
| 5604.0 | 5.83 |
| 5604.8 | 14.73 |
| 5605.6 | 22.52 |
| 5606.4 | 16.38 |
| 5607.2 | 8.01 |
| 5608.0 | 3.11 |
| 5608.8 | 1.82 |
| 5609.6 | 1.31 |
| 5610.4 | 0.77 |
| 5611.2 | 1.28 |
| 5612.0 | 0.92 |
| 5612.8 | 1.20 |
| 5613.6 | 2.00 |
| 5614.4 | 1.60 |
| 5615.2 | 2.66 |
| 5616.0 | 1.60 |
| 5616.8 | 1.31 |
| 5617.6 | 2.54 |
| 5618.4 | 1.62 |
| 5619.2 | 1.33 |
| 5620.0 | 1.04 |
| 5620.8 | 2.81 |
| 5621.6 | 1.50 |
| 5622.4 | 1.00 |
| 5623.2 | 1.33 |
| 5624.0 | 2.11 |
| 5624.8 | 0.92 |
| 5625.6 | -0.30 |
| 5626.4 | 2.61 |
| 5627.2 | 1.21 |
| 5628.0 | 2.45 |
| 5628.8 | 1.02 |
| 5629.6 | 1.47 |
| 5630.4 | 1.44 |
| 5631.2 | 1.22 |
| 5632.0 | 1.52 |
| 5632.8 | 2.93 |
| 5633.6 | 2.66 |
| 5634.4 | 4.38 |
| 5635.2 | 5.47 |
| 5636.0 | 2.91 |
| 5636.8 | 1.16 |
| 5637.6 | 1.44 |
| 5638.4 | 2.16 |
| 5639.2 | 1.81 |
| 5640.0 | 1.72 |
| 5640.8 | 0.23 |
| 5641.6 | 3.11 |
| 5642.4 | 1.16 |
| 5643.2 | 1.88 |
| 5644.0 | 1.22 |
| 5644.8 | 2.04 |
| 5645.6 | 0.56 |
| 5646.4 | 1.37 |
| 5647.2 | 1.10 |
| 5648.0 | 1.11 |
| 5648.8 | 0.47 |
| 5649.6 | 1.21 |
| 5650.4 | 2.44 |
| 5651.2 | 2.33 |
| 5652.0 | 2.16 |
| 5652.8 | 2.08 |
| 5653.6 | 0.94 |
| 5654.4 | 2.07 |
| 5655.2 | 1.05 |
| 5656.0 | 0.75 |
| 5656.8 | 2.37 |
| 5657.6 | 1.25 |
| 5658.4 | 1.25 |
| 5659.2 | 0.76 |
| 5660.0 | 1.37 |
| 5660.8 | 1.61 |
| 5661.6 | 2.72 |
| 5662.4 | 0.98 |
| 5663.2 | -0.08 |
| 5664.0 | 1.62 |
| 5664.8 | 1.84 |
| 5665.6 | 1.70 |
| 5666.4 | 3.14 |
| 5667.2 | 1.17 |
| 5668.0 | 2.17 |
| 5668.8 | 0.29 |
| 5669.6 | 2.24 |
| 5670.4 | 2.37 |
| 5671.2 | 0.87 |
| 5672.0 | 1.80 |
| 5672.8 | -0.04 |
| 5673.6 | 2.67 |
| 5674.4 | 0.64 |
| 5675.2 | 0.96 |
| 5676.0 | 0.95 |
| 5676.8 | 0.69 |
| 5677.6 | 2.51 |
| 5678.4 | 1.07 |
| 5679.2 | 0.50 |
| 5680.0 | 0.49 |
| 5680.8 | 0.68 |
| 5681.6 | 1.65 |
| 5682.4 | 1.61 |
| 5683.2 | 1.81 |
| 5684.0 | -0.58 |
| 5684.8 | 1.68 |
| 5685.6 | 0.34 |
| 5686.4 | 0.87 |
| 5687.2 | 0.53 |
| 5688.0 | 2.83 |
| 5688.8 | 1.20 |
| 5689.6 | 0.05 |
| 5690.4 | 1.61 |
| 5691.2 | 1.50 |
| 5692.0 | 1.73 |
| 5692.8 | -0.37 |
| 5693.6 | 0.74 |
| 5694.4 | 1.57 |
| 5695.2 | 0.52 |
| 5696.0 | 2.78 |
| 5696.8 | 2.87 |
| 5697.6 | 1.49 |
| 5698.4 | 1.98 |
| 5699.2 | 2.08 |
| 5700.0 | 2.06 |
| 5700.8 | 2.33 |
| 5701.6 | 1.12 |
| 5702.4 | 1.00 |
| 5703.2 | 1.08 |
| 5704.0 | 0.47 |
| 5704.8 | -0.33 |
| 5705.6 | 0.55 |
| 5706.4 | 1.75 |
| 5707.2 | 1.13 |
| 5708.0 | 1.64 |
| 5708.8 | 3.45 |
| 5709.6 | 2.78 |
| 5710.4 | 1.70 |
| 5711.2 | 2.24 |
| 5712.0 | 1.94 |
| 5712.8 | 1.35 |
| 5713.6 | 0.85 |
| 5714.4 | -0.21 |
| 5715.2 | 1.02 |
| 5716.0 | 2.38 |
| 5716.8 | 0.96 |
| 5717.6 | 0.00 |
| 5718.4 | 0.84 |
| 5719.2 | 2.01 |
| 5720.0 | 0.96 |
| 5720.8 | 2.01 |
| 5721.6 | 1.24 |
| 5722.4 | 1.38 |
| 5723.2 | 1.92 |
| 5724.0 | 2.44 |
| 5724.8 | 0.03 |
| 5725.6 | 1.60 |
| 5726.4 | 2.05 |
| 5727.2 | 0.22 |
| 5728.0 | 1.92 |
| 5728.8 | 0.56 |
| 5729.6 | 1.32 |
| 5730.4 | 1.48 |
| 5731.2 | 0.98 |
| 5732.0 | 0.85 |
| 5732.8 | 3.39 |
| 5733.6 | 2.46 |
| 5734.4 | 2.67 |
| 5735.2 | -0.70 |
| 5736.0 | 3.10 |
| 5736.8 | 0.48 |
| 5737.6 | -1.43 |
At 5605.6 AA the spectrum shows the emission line H-gamma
